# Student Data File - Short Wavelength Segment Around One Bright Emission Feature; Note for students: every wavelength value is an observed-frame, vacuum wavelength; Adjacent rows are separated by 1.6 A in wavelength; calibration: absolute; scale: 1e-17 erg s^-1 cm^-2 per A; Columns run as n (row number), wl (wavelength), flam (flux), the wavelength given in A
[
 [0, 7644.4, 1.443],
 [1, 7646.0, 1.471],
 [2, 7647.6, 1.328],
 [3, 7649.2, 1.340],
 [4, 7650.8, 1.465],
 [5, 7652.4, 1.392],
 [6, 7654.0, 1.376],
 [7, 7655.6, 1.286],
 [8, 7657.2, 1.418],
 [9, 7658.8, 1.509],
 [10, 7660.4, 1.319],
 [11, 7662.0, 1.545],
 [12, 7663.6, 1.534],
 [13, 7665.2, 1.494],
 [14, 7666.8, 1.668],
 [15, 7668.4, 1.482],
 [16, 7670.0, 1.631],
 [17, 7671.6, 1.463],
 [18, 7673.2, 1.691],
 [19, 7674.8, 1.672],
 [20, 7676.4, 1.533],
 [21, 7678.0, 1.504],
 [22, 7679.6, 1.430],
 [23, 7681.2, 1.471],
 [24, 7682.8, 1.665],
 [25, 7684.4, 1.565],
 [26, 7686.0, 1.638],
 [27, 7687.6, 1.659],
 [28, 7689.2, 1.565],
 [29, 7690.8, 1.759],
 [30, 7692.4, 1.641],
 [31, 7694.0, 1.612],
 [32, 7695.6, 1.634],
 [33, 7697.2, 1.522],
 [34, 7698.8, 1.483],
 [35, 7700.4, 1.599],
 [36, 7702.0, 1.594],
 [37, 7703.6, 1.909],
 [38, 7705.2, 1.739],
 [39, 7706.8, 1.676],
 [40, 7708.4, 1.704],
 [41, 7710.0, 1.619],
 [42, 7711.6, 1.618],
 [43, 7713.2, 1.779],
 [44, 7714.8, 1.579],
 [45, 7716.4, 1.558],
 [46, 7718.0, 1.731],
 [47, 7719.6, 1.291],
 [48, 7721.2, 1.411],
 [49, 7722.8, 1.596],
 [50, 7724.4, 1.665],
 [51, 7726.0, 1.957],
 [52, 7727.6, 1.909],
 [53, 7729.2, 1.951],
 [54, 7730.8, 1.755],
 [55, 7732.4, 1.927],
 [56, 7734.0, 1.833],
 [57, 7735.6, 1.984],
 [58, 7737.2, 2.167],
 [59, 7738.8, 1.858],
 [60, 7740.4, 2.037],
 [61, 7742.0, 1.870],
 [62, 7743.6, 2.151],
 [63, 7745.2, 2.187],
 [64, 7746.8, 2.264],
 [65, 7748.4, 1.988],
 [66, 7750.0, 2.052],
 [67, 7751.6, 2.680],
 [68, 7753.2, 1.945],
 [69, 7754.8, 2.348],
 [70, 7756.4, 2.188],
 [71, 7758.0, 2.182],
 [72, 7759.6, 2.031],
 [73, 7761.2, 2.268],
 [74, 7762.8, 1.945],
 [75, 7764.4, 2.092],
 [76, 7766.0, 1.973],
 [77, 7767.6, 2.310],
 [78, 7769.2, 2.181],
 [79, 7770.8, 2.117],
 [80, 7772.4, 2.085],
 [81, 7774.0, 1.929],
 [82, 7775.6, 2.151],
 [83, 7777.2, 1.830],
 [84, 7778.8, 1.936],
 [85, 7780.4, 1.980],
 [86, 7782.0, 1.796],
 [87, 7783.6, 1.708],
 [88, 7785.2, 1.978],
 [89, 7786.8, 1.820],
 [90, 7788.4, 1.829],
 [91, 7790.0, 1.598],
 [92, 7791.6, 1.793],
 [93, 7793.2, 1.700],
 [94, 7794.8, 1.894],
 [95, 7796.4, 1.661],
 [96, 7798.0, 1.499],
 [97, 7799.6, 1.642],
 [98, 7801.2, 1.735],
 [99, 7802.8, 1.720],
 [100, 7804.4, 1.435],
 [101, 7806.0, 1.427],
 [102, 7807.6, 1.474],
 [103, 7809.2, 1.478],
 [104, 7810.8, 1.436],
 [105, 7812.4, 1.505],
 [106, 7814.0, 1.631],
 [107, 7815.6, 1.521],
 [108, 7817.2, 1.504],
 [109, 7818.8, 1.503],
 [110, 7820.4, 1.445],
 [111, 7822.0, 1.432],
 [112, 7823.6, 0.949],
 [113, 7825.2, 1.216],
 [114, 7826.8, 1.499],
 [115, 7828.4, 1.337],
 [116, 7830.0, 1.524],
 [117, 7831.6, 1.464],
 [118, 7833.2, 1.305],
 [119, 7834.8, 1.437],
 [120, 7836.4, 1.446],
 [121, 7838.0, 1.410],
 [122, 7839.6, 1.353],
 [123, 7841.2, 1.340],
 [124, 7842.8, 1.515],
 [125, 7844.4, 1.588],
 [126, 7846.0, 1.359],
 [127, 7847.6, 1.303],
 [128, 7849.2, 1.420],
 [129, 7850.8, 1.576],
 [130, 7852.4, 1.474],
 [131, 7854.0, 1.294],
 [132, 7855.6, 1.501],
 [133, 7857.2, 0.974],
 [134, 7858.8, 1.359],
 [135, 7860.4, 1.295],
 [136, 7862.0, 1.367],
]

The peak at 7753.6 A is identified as C III]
